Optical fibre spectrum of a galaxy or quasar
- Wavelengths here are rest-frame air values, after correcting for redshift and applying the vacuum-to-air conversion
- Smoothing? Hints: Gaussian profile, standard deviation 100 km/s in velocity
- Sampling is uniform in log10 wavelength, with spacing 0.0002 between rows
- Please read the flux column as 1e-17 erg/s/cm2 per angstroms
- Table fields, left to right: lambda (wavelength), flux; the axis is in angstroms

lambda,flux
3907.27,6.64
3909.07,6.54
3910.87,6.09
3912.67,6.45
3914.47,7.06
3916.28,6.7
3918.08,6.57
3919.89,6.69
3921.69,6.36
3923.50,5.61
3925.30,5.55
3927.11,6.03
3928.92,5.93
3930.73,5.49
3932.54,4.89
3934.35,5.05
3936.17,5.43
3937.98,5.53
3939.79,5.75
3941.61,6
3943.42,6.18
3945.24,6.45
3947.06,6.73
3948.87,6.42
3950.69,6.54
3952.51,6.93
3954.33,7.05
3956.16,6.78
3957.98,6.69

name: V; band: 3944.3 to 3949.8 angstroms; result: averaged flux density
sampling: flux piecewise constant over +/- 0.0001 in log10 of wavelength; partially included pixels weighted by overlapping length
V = 6.53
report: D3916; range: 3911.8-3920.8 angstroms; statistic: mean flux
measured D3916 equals 6.69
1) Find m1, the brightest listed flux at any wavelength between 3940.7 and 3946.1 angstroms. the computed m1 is 6.45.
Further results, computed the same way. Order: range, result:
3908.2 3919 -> 7.06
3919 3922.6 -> 6.69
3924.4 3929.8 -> 6.03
